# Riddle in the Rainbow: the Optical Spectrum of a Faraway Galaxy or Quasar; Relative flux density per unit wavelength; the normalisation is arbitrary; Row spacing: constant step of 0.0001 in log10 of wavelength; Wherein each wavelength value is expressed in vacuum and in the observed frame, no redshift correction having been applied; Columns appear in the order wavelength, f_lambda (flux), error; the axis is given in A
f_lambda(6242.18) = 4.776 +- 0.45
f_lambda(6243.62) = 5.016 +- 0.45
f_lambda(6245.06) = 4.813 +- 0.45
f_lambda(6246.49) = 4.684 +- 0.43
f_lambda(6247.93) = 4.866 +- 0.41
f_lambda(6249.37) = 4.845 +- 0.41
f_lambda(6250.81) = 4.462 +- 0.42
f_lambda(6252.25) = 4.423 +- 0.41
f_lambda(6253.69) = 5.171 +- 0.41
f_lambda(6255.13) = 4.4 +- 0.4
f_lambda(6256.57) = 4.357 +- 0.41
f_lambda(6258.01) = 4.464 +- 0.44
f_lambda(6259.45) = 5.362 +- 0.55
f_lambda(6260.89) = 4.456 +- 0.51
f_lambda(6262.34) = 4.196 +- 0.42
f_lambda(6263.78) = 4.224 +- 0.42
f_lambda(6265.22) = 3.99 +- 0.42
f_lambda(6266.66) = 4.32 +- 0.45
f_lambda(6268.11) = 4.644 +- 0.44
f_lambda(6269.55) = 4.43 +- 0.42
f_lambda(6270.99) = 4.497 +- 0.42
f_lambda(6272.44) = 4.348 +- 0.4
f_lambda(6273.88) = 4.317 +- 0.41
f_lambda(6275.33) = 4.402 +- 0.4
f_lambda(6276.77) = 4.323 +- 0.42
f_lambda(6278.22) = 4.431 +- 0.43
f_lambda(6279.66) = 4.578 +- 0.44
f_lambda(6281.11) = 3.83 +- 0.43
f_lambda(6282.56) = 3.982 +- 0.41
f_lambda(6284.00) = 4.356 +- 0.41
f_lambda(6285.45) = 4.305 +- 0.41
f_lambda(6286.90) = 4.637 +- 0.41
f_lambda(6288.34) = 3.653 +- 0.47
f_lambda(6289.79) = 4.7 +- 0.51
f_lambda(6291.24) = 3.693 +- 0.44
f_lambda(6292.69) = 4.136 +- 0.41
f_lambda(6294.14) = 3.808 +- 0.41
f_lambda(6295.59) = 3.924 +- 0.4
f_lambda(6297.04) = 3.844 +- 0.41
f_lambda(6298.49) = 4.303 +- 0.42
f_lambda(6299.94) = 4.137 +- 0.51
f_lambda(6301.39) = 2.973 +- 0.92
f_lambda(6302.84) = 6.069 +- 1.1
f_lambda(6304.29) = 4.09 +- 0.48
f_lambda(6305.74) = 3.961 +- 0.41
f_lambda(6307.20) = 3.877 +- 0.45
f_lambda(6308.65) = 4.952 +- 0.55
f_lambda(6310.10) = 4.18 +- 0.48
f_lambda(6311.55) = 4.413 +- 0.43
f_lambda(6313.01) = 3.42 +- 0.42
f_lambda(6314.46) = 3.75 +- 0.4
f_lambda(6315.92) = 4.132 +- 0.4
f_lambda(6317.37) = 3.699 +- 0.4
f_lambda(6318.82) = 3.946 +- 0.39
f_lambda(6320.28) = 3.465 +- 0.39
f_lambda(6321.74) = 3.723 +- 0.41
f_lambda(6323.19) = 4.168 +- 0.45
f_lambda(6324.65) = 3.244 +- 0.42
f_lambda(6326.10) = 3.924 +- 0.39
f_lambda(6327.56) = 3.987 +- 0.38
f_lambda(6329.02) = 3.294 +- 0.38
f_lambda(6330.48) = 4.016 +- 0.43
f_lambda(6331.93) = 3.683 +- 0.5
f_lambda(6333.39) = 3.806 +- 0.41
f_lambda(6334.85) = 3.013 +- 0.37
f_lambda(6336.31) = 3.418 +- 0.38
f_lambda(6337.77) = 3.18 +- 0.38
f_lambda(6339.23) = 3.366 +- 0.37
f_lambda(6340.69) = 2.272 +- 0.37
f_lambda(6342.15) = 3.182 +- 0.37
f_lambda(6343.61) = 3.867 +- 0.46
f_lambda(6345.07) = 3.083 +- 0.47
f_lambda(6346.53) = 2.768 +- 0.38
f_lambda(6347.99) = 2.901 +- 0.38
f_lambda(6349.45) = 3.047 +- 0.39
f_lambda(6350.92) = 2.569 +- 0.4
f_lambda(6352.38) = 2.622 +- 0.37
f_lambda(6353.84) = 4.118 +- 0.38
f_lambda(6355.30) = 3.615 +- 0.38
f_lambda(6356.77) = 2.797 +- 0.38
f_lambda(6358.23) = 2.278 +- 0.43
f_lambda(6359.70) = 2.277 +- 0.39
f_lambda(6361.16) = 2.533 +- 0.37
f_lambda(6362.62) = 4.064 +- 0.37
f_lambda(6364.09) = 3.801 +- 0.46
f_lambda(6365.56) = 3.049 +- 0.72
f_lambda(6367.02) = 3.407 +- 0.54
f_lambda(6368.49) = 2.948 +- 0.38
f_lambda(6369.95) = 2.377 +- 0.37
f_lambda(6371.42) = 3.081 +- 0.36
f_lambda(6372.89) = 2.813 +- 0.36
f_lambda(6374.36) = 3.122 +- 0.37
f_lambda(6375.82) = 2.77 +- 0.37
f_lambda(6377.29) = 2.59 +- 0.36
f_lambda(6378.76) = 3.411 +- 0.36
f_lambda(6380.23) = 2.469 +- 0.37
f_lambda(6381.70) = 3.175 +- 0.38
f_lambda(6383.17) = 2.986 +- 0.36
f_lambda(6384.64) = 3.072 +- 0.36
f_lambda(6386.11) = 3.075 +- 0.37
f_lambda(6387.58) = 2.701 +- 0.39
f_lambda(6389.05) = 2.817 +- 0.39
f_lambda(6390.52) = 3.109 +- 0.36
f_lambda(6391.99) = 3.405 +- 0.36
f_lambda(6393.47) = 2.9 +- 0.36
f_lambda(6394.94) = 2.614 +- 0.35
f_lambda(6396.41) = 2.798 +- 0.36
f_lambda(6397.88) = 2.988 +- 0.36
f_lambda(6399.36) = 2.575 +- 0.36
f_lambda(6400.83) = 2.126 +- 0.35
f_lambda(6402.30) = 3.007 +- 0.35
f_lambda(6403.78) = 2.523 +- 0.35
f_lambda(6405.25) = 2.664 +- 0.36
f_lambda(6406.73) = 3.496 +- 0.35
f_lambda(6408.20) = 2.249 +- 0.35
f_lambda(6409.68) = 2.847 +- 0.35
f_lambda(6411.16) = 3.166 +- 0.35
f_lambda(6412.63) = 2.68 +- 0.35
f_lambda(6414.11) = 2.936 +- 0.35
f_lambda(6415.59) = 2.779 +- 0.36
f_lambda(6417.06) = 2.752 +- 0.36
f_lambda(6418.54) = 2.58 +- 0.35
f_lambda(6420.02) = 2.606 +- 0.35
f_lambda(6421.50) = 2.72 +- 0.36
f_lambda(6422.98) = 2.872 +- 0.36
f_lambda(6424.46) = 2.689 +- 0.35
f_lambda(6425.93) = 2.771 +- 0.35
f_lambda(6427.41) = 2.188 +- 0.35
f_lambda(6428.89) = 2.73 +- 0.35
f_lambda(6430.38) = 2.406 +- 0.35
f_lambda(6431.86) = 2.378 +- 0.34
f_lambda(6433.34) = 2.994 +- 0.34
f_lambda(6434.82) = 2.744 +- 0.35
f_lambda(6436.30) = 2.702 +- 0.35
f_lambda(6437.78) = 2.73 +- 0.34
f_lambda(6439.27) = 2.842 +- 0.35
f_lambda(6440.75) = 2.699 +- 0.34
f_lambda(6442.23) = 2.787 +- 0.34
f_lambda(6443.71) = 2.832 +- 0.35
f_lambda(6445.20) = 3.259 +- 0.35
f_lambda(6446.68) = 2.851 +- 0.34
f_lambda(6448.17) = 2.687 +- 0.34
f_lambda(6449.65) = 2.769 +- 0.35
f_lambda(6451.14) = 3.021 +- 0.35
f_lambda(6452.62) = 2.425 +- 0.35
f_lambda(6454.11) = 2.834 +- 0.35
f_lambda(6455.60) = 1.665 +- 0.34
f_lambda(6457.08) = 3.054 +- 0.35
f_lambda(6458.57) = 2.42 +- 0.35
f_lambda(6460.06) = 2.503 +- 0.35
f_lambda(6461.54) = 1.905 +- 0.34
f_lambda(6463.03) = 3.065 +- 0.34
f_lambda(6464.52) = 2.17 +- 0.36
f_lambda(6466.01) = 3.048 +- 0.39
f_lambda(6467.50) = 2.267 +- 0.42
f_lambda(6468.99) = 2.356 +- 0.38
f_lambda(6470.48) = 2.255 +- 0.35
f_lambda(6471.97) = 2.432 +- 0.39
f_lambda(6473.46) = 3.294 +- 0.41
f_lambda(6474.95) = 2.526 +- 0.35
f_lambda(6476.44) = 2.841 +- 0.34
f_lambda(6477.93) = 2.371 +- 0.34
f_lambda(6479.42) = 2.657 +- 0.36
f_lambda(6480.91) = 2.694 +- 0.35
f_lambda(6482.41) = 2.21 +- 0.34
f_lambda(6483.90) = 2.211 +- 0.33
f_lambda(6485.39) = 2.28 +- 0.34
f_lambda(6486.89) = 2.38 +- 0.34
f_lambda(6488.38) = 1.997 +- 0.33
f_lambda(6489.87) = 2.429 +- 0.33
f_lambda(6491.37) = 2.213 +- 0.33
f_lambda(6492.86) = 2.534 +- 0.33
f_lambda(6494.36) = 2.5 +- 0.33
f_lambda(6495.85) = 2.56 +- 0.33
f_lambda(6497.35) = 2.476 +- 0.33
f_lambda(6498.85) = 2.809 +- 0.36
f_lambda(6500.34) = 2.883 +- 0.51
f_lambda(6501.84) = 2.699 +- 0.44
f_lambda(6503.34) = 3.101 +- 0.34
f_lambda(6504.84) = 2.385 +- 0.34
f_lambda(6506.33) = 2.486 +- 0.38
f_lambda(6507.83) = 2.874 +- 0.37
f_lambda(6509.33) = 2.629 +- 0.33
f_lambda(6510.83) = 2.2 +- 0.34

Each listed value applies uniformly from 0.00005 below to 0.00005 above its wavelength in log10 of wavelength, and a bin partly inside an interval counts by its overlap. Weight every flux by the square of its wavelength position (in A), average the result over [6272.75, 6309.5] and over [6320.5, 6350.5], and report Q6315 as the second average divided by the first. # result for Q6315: 0.82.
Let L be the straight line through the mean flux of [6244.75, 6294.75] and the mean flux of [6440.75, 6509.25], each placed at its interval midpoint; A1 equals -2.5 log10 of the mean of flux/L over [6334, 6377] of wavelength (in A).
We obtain 0.19 mag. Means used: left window 4.4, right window 2.58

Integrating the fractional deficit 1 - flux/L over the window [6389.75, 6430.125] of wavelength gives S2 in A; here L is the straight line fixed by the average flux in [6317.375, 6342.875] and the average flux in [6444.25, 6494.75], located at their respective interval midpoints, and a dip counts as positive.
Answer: 2.6 A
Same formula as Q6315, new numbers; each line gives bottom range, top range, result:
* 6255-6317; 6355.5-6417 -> 0.70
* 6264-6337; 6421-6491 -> 0.67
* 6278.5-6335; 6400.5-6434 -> 0.70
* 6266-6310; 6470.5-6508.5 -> 0.64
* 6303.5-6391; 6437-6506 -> 0.81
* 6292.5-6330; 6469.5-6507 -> 0.67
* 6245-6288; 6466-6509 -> 0.61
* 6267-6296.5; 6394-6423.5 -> 0.67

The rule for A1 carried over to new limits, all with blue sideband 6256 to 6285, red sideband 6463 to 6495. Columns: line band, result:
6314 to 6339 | 0.058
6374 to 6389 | 0.150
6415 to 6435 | 0.120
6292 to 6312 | -0.027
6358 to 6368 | 0.143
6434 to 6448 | -0.001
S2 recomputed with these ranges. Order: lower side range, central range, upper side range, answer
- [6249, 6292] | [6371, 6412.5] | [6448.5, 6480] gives 4.8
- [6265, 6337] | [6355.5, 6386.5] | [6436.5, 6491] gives 4.1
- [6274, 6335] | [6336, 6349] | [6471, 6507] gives 2.2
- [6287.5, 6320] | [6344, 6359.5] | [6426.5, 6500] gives 2.8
